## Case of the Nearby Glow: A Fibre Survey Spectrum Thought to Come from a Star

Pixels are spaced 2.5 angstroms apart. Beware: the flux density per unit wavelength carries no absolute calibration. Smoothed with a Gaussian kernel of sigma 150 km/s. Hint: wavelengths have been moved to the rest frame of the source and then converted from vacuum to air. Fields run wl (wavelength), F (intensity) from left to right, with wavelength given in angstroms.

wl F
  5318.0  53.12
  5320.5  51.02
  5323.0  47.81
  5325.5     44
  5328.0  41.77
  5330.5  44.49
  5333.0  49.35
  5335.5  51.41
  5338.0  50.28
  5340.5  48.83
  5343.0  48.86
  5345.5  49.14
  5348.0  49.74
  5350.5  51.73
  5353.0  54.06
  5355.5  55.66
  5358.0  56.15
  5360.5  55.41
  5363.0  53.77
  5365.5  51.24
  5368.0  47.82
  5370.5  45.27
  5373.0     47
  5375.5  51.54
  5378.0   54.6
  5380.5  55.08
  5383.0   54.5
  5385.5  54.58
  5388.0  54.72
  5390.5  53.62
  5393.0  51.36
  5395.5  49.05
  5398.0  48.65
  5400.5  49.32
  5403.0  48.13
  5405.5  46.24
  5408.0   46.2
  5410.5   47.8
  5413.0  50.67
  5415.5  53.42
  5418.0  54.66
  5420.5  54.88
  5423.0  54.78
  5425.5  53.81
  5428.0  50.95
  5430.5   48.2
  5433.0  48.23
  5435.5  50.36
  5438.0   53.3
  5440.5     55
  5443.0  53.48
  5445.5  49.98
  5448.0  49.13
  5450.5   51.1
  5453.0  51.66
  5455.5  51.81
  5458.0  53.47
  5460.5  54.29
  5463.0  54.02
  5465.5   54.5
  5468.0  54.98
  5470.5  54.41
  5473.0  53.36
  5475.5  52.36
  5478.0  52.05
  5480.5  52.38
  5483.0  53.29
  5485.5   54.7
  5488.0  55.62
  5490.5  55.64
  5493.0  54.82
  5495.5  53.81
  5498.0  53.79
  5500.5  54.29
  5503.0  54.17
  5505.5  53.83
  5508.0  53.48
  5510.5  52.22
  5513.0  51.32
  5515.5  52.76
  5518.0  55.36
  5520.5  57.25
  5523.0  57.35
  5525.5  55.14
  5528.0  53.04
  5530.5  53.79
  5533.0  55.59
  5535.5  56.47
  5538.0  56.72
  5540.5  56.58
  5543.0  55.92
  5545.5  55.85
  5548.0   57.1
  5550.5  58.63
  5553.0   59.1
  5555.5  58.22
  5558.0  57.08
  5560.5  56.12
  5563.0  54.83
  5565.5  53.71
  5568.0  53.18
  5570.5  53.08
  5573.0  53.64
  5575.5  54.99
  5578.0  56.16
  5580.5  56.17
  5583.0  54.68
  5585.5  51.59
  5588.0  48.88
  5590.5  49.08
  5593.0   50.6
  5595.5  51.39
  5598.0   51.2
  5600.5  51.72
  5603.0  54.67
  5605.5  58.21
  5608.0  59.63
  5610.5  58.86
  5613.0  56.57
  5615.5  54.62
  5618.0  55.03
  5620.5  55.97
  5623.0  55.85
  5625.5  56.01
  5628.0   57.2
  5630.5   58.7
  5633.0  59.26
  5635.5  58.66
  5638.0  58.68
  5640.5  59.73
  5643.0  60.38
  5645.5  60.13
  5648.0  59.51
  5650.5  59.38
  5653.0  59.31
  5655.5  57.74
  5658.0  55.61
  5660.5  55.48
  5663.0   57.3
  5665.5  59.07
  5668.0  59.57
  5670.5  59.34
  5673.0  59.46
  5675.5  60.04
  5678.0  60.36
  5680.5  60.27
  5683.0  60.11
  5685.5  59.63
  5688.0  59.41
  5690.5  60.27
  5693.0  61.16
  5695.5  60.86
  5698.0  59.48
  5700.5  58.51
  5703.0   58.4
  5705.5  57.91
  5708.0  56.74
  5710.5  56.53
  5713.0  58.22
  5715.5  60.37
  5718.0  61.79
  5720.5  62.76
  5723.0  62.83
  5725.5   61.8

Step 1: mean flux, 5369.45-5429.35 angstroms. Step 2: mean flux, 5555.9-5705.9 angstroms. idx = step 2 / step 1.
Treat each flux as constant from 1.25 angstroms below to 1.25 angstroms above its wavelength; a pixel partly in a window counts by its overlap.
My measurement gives 1.11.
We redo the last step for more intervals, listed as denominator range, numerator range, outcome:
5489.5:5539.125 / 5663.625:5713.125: 1.09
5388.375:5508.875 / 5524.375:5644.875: 1.06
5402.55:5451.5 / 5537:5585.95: 1.09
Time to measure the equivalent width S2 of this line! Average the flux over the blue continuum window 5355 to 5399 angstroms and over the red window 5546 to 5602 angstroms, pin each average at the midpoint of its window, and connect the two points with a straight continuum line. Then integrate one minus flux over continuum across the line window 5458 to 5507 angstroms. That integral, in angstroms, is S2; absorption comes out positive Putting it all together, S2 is -0.7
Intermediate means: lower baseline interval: 52.2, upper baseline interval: 54.2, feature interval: 54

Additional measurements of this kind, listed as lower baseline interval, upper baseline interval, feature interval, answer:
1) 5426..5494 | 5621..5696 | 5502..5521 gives 0.23 angstroms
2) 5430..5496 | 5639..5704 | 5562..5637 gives 2.94 angstroms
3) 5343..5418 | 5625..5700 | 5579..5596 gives 1.54 angstroms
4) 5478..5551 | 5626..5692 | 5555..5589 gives 1.23 angstroms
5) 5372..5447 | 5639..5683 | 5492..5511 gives 0.13 angstroms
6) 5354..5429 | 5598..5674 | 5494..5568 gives -0.24 angstroms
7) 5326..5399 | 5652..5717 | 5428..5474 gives 0.78 angstroms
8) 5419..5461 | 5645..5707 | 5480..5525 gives -0.33 angstroms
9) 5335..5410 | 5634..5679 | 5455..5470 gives -0.12 angstroms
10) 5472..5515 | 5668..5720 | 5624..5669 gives -0.25 angstroms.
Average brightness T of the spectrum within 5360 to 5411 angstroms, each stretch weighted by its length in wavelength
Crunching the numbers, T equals 50.7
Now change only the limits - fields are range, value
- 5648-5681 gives 58.7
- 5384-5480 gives 51.8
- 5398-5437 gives 50.5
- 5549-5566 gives 57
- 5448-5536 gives 53.9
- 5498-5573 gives 55.2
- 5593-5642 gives 56.3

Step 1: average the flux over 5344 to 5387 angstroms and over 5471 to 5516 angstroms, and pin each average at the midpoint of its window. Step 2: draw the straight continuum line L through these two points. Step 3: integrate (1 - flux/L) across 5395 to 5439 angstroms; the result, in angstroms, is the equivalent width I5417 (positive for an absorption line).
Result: 1.9 angstroms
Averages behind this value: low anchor 52.2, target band 50.5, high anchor 53.6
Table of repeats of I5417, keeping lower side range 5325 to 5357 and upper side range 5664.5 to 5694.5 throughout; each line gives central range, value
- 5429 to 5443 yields 0.29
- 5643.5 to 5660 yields 0.14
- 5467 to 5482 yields 0.08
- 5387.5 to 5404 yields 0.16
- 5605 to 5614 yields -0.10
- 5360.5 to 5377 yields 0.08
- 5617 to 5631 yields 0.44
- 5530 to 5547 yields -0.14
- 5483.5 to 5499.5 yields -0.18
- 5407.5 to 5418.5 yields 0.22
